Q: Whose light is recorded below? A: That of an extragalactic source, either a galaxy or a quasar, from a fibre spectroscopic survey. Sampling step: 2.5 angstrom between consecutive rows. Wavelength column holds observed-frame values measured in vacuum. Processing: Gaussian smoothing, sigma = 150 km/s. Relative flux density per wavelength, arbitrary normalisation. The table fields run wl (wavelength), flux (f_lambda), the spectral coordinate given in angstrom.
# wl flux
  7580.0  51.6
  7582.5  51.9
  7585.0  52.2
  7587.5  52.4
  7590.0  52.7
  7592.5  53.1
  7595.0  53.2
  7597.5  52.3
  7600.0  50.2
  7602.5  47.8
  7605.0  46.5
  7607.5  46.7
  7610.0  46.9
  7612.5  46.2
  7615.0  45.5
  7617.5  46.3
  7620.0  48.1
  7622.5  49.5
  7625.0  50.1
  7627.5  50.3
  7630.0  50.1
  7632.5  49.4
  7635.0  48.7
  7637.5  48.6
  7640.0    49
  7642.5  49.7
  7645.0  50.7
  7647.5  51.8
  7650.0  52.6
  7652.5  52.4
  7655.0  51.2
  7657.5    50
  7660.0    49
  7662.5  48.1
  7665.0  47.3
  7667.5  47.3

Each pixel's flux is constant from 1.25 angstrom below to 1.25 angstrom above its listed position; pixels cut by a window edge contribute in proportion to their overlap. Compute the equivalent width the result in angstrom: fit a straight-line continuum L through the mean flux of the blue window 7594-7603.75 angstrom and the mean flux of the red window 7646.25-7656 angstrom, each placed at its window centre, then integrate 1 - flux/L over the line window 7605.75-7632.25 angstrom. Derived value 1.7 angstrom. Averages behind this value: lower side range 50.8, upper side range 52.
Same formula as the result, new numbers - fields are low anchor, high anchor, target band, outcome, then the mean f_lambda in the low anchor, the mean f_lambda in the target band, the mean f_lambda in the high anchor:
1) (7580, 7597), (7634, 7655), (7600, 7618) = 1.7 angstrom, 52.5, 46.8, 50.5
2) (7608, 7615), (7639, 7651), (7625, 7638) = -0.1 angstrom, 46.4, 49.5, 50.8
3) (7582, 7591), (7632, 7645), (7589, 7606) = 0.3 angstrom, 52.3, 50.9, 49.2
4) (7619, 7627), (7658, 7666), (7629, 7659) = -0.9 angstrom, 49.4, 50.3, 48.3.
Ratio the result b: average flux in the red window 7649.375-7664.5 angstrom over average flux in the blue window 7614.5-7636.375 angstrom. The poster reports 1.0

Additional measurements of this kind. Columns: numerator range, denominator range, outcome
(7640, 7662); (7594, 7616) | 1.05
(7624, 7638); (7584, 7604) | 0.96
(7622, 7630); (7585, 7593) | 0.95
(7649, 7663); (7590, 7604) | 0.99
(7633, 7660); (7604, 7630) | 1.06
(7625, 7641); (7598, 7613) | 1.04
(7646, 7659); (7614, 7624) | 1.09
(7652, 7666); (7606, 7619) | 1.07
